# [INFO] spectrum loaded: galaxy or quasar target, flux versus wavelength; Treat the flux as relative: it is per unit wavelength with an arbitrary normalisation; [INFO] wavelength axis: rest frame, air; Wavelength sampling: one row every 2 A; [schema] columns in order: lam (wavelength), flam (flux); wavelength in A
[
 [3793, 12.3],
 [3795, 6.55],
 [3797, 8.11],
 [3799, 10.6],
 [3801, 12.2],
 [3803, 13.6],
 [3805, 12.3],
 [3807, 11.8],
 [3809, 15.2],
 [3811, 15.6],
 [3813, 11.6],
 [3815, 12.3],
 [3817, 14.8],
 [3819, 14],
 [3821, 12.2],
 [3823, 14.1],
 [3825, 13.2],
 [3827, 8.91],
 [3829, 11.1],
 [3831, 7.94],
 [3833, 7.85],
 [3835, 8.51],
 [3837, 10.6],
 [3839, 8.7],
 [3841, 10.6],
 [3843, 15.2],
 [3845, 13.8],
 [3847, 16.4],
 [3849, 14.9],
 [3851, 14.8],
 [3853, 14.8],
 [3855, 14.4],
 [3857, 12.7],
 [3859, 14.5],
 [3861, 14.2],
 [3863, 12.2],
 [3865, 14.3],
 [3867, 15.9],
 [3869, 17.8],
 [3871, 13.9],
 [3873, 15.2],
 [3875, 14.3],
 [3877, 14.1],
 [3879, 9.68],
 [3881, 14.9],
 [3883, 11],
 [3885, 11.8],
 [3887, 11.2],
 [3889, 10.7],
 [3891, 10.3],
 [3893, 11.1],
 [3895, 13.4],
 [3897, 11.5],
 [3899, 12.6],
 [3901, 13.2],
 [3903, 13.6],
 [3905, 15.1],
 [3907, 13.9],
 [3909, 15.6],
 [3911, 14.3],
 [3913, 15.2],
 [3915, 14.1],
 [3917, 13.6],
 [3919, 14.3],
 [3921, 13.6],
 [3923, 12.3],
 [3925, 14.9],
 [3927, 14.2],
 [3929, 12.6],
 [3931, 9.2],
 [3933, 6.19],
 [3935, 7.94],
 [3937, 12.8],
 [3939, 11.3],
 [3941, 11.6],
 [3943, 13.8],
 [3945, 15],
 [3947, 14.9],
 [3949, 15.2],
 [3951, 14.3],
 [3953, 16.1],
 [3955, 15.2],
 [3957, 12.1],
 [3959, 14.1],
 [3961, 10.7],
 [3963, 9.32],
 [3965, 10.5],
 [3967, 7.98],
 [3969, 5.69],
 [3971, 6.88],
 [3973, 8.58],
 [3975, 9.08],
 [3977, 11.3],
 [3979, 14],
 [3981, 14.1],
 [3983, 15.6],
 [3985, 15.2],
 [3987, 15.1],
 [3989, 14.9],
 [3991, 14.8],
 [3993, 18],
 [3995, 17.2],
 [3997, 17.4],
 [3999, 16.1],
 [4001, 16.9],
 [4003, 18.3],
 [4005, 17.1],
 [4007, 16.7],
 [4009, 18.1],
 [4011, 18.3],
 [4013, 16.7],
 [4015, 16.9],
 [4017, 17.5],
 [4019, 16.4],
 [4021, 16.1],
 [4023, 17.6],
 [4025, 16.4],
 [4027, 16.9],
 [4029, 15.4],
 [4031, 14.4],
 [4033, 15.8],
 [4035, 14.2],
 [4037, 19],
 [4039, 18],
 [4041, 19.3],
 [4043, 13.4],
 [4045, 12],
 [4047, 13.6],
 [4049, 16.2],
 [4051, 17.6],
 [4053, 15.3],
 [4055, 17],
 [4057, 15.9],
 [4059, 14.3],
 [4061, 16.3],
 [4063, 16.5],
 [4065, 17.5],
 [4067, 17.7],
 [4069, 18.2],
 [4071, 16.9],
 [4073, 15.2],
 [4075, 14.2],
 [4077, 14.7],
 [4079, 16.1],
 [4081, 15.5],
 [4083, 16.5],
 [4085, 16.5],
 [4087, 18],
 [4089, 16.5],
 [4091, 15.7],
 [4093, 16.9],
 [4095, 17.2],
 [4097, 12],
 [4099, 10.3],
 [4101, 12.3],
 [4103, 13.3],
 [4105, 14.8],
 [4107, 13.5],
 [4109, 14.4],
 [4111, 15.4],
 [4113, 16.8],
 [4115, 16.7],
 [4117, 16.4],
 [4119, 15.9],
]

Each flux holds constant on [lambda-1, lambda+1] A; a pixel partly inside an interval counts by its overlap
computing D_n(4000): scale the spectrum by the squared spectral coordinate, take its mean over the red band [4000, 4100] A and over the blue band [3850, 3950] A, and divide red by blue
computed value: 1.3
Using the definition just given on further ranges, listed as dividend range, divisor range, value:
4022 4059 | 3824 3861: 1.44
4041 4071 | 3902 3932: 1.24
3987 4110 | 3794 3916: 1.38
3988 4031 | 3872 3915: 1.37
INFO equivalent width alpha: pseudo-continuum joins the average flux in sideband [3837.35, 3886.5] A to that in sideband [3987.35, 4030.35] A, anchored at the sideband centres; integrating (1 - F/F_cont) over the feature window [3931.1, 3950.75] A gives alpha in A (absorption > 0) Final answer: 4.28 A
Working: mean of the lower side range 13.7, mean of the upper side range 16.8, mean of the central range 12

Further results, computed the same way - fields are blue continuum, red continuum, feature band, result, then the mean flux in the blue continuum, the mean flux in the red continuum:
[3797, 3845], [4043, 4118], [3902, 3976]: 6.21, 11.8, 15.5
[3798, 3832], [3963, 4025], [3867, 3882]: -1.41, 12.4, 14.6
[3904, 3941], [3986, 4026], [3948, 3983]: 7.60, 12.8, 16.8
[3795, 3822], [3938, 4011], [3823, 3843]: 3.81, 12.4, 13.8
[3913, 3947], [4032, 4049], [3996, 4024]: -4.43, 12.5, 15.7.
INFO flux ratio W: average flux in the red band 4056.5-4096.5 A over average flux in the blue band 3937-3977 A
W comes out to 1.39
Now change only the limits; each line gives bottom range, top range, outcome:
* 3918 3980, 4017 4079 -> 1.36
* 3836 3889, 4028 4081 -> 1.18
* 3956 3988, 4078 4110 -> 1.33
